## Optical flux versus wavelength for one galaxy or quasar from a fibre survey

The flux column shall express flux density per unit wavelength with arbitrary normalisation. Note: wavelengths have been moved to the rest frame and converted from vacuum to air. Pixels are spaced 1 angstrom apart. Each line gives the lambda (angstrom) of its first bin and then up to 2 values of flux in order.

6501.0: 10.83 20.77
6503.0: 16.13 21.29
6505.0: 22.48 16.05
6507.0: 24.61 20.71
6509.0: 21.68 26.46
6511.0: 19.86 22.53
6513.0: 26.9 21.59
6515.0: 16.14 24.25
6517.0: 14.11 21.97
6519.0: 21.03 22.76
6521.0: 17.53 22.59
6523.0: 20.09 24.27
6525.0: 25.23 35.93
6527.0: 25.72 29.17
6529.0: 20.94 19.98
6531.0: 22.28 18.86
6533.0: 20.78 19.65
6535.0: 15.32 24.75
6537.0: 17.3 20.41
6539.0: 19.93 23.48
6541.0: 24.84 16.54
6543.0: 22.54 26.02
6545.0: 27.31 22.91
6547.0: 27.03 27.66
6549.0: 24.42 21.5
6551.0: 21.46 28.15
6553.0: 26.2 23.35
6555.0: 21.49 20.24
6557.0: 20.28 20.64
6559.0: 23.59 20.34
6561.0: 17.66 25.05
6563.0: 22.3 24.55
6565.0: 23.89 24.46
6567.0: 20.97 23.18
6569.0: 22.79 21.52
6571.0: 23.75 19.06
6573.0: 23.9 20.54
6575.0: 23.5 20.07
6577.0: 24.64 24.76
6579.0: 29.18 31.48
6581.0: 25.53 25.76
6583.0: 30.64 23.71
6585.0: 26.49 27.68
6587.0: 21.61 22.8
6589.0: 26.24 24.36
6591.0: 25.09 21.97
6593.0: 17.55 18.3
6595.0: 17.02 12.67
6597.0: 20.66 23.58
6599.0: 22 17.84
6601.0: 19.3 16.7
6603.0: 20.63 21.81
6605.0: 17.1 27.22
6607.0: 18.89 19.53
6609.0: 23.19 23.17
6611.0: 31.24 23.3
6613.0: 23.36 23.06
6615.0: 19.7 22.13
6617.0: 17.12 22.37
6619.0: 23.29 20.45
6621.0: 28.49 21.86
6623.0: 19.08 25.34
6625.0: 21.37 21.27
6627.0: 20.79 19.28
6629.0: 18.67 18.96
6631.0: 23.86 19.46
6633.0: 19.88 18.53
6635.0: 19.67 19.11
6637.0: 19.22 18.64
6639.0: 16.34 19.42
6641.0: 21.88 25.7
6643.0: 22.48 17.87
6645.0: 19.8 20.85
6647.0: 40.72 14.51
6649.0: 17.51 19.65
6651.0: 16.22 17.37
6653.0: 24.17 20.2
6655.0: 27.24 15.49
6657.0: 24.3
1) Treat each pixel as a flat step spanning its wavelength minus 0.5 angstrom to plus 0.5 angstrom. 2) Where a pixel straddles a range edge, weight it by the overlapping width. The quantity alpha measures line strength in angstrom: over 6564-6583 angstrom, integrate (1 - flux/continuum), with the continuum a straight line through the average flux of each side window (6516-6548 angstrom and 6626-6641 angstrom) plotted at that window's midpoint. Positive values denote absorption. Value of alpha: -2.5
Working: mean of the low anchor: 22.4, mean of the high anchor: 19.6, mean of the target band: 24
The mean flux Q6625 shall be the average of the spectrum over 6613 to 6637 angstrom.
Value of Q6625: 21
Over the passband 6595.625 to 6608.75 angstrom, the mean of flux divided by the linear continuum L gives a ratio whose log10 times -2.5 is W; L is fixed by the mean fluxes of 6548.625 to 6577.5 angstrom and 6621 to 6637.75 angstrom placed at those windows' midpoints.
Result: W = 0.07 mag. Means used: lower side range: 22.5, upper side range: 20.6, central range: 20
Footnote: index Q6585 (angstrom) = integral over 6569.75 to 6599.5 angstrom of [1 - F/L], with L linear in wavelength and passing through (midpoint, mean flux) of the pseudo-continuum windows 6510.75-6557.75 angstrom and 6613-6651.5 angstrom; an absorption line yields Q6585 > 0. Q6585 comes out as -2.1 angstrom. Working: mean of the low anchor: 22.5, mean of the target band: 23.2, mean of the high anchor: 20.9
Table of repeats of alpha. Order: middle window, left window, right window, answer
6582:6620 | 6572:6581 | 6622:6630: 1.07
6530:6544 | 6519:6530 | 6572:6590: 2.07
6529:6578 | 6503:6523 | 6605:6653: -2.62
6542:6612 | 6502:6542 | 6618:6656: -4.98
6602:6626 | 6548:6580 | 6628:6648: -0.68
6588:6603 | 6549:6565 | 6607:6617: 1.53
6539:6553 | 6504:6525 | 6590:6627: -1.72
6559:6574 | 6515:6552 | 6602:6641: -0.24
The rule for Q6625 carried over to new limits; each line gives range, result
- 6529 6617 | 22.5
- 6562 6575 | 22.7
